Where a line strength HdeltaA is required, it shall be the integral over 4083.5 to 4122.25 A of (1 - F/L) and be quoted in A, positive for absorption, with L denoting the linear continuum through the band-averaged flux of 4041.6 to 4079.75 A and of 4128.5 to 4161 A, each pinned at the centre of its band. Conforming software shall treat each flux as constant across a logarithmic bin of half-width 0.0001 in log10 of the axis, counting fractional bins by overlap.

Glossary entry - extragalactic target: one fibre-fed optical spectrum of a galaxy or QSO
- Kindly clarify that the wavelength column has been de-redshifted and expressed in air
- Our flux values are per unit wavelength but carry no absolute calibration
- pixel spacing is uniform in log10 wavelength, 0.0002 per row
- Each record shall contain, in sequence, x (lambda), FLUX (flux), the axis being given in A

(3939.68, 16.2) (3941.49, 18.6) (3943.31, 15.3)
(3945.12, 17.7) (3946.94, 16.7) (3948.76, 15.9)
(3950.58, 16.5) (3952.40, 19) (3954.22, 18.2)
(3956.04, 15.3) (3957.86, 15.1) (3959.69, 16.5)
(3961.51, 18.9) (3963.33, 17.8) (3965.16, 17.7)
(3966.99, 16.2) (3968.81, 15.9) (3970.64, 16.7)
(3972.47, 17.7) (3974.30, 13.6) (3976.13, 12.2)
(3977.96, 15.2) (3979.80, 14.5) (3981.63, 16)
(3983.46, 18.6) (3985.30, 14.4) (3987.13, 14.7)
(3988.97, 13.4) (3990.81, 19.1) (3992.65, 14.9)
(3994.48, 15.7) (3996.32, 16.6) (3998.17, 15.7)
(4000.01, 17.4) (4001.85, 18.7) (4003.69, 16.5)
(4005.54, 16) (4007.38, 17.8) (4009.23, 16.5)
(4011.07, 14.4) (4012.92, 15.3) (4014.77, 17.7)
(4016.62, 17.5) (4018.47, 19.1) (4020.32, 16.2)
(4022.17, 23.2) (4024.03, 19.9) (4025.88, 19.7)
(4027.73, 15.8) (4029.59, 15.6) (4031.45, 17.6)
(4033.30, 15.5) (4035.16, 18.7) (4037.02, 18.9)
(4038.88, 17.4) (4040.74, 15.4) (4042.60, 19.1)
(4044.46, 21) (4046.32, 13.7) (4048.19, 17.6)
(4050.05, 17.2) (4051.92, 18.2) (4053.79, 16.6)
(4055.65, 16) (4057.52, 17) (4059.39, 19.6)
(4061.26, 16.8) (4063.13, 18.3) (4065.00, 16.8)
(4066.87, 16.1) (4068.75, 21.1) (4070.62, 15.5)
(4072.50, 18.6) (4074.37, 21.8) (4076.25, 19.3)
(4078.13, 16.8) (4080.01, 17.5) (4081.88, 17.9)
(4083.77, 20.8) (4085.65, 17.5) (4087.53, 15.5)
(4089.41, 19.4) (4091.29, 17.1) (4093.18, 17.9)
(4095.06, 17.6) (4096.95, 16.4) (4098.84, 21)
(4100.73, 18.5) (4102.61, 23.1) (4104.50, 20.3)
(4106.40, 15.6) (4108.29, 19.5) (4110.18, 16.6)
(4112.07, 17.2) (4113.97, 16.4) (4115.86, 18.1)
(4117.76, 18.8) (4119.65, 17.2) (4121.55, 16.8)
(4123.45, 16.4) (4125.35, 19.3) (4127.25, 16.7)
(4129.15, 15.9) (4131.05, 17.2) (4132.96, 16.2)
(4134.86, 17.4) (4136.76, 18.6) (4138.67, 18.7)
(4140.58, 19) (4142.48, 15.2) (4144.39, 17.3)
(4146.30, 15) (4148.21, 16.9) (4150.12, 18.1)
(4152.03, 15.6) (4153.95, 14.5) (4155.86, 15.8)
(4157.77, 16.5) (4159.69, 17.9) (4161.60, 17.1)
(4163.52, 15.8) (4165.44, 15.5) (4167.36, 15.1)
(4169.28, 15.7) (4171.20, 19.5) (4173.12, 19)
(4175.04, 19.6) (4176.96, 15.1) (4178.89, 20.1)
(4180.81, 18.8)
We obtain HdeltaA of -1.76 A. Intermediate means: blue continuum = 17.8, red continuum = 16.8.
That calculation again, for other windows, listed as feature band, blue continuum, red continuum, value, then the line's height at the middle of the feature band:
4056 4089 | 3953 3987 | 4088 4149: -1.56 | 17.2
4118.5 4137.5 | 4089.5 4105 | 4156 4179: 1.02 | 18.1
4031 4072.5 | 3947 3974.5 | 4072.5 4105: 1.55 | 18.2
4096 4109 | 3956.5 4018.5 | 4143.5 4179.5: -2.01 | 16.6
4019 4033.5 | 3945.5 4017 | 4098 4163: -1.24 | 16.7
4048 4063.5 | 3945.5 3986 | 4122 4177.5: -0.77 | 16.6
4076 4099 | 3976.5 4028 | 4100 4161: -0.99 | 17.2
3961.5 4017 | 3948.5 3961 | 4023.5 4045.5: 3.35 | 17.2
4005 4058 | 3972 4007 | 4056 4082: -1.31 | 17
